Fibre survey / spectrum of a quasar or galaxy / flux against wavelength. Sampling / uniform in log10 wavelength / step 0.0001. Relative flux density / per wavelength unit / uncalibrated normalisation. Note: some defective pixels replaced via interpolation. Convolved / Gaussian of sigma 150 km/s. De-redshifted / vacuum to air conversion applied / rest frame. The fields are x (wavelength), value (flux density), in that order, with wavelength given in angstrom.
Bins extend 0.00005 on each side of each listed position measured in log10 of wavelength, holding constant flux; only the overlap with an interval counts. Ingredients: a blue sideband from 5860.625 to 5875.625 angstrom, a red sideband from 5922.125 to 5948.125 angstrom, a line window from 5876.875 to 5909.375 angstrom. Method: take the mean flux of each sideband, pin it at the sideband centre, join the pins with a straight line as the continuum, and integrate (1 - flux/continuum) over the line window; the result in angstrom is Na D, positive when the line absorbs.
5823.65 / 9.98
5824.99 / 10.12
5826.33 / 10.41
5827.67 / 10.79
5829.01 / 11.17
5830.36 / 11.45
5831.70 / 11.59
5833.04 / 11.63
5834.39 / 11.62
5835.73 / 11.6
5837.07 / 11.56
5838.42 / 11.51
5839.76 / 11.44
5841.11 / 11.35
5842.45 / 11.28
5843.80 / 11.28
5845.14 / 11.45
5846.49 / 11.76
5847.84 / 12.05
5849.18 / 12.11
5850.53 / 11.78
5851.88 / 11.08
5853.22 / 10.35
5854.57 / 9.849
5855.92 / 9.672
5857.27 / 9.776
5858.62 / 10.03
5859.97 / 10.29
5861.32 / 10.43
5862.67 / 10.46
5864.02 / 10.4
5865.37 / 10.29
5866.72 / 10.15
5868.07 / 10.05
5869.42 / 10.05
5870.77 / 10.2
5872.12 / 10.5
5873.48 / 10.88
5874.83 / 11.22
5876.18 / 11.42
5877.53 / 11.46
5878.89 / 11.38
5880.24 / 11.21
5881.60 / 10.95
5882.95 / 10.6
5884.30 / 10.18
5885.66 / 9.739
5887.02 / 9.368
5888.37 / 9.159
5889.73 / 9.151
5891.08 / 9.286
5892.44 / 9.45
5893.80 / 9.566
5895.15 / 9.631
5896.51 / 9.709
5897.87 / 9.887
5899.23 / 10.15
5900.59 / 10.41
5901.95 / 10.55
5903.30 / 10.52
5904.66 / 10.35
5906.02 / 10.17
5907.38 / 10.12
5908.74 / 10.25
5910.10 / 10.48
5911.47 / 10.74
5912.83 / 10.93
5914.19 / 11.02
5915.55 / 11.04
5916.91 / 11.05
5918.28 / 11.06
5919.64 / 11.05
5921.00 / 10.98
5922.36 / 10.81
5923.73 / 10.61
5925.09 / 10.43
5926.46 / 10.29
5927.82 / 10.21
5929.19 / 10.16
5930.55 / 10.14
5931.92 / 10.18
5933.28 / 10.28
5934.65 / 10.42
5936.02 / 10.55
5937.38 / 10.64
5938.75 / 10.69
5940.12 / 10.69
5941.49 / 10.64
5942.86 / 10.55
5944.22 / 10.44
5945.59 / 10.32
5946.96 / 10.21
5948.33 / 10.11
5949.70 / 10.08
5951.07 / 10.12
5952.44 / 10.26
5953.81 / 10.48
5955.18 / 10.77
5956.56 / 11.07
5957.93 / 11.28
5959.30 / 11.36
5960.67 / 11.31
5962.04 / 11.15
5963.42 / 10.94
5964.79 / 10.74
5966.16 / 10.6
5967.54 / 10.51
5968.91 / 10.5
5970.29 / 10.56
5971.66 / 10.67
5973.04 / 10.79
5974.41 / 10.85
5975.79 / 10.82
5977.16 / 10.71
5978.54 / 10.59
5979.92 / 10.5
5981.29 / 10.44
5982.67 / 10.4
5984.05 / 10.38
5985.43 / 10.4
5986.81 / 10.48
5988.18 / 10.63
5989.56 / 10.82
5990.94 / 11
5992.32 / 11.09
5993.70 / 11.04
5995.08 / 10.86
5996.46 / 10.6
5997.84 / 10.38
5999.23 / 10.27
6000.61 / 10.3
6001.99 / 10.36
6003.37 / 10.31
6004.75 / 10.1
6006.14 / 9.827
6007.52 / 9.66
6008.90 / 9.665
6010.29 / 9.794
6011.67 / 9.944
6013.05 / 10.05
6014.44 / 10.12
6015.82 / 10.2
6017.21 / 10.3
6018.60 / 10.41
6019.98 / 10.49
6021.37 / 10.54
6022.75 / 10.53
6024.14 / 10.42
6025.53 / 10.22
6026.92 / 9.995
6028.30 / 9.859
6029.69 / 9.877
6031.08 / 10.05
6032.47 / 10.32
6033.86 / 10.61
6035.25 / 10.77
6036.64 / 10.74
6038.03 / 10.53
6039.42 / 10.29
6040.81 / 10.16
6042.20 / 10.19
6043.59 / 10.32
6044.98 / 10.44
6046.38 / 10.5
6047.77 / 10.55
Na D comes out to 0.9 angstrom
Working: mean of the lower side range 10.4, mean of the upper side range 10.4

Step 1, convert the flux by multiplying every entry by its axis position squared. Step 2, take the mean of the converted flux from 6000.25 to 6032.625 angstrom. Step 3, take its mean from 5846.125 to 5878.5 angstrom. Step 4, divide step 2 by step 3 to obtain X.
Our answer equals 1.00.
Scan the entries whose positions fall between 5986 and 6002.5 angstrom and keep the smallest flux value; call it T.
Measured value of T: 10.27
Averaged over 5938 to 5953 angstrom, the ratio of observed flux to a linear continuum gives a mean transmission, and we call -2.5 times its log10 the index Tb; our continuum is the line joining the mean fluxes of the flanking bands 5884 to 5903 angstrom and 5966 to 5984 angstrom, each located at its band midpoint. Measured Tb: -0.01 mag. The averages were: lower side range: 9.74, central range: 10.4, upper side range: 10.6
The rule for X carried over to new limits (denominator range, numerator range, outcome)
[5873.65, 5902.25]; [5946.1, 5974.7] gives 1.07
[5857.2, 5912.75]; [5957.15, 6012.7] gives 1.06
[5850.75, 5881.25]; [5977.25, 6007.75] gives 1.04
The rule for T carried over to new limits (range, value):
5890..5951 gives 9.286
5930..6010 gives 9.66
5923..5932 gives 10.14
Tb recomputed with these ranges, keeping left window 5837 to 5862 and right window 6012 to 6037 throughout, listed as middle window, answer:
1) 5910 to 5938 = 0.01 mag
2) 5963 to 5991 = -0.01 mag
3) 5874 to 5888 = 0.01 mag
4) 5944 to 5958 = 0.02 mag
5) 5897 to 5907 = 0.05 mag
